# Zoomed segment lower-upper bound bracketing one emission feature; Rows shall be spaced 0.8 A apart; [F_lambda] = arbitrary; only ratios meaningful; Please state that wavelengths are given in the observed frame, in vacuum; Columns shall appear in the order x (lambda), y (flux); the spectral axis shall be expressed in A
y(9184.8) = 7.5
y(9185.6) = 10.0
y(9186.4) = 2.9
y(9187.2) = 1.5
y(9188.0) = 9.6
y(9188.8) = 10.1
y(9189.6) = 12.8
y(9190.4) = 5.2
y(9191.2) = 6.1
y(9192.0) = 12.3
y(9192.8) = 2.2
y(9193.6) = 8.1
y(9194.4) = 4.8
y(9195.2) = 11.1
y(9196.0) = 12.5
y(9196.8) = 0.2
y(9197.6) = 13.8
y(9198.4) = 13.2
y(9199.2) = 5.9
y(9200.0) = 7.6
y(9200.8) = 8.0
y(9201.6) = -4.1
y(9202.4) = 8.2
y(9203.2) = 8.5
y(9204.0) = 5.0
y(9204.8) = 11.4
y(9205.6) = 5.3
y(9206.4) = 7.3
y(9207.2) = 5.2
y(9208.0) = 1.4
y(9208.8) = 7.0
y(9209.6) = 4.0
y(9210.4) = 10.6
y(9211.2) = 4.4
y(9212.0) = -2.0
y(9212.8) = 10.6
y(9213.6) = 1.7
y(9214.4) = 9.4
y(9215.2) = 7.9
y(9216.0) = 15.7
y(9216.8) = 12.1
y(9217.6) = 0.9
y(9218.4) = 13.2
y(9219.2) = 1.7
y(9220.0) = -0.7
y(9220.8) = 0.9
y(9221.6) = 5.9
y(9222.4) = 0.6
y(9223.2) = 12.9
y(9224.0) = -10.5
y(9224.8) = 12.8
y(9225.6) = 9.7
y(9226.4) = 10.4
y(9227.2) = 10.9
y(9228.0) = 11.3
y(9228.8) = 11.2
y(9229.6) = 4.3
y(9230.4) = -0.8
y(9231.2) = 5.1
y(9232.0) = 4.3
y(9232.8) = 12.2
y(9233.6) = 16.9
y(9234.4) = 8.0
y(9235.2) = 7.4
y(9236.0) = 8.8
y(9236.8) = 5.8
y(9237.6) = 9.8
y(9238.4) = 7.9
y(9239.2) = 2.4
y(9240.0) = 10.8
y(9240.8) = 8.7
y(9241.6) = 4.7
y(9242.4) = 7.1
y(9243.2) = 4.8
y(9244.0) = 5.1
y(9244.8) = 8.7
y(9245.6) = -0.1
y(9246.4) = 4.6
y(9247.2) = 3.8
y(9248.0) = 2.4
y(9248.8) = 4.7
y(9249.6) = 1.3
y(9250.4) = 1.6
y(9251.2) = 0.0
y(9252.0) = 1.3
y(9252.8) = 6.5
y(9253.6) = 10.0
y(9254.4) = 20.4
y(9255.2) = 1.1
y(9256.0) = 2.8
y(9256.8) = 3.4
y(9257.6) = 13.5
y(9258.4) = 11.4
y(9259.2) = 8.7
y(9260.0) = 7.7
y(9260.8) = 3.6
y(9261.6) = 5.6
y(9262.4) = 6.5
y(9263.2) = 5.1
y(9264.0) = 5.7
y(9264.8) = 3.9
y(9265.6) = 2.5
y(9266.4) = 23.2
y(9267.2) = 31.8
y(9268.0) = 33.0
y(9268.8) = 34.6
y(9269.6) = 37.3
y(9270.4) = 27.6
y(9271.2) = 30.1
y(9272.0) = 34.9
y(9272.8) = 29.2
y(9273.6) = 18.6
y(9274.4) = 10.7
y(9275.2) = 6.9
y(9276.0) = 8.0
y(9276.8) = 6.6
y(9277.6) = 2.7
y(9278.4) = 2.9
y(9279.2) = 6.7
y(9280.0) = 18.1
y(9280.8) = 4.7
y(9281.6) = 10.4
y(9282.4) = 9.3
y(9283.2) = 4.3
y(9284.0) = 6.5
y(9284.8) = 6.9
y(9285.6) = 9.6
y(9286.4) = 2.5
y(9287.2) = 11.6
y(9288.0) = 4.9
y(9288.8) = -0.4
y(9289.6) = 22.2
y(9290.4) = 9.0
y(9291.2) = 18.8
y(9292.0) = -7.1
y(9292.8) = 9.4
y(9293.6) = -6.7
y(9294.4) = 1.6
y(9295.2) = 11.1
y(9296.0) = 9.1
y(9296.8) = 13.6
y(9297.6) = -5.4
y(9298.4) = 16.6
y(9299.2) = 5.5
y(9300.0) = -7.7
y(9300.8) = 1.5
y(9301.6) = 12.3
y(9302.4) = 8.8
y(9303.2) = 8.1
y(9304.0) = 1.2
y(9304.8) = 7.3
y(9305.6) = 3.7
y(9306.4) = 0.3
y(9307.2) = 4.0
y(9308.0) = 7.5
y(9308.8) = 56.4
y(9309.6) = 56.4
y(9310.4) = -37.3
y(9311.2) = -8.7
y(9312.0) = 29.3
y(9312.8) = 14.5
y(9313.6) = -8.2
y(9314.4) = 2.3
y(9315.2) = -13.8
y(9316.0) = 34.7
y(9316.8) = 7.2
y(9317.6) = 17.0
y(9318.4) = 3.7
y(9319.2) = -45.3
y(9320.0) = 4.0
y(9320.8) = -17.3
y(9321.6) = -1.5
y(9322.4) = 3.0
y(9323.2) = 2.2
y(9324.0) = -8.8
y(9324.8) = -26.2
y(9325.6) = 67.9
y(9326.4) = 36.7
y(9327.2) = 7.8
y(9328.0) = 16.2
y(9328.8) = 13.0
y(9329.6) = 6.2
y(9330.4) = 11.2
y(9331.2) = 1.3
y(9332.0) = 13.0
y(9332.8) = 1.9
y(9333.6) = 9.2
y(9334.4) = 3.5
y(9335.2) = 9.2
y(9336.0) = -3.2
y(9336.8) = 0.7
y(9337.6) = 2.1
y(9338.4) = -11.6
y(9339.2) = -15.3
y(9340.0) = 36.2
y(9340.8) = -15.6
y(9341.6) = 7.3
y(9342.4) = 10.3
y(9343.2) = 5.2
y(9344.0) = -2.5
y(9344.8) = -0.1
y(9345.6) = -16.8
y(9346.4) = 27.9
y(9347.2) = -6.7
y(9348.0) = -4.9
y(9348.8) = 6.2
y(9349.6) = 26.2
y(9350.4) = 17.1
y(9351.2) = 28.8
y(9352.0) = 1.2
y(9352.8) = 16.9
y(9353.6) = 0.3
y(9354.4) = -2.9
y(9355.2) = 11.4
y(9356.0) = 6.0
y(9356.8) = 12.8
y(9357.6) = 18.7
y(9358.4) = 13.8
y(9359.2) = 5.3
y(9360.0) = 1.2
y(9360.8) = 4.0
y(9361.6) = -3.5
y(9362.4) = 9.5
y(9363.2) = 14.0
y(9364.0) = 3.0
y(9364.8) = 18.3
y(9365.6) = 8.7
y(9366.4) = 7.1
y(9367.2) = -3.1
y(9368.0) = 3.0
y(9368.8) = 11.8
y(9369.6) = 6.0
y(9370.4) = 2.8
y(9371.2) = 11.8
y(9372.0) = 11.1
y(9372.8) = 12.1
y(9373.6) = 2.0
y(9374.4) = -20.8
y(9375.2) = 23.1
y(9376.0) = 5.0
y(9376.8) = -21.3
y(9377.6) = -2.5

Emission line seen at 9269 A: Hbeta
